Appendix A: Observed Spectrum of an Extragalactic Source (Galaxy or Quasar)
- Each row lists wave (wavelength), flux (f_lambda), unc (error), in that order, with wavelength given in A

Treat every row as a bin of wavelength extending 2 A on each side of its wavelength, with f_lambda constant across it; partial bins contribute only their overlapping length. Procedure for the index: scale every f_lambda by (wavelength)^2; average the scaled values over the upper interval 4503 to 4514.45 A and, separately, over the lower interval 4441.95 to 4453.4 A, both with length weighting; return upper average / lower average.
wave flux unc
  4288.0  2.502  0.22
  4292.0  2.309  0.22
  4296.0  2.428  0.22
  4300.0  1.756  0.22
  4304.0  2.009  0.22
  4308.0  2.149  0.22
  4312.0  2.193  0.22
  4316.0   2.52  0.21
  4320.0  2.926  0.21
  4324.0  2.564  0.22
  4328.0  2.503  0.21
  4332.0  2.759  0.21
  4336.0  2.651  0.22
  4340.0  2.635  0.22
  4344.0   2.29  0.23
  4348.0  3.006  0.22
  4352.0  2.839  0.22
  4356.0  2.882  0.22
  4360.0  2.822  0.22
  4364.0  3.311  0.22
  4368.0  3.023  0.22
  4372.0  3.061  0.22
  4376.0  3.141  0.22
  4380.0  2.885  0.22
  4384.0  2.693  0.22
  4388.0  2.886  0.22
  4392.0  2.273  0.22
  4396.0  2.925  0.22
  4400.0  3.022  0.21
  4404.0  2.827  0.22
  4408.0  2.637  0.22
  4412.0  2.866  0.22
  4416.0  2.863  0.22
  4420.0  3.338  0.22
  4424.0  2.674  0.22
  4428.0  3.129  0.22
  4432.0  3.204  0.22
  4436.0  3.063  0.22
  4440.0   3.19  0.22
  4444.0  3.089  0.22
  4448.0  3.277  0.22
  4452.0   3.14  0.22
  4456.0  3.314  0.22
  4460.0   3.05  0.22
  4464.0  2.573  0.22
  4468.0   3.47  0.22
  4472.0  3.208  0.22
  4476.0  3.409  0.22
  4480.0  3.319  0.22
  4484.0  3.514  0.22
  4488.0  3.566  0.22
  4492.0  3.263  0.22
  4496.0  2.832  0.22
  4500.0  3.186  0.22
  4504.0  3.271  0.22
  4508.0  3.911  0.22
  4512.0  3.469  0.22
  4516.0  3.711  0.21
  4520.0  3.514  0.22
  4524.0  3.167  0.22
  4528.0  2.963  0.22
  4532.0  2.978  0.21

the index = 1.16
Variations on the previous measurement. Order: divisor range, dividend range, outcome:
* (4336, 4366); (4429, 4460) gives 1.18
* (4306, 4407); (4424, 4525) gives 1.25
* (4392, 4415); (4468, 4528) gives 1.25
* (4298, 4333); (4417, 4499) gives 1.43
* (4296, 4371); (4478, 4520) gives 1.41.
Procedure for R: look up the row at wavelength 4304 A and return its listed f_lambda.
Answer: 2.009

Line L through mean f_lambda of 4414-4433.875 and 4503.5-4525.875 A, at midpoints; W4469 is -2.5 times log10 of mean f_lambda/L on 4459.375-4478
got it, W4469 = 0.04 mag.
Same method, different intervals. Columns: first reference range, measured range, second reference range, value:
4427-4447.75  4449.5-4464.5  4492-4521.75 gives 0.05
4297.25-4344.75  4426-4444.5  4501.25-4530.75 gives -0.05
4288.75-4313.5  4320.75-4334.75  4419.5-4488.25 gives -0.13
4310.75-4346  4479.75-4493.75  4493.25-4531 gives -0.07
